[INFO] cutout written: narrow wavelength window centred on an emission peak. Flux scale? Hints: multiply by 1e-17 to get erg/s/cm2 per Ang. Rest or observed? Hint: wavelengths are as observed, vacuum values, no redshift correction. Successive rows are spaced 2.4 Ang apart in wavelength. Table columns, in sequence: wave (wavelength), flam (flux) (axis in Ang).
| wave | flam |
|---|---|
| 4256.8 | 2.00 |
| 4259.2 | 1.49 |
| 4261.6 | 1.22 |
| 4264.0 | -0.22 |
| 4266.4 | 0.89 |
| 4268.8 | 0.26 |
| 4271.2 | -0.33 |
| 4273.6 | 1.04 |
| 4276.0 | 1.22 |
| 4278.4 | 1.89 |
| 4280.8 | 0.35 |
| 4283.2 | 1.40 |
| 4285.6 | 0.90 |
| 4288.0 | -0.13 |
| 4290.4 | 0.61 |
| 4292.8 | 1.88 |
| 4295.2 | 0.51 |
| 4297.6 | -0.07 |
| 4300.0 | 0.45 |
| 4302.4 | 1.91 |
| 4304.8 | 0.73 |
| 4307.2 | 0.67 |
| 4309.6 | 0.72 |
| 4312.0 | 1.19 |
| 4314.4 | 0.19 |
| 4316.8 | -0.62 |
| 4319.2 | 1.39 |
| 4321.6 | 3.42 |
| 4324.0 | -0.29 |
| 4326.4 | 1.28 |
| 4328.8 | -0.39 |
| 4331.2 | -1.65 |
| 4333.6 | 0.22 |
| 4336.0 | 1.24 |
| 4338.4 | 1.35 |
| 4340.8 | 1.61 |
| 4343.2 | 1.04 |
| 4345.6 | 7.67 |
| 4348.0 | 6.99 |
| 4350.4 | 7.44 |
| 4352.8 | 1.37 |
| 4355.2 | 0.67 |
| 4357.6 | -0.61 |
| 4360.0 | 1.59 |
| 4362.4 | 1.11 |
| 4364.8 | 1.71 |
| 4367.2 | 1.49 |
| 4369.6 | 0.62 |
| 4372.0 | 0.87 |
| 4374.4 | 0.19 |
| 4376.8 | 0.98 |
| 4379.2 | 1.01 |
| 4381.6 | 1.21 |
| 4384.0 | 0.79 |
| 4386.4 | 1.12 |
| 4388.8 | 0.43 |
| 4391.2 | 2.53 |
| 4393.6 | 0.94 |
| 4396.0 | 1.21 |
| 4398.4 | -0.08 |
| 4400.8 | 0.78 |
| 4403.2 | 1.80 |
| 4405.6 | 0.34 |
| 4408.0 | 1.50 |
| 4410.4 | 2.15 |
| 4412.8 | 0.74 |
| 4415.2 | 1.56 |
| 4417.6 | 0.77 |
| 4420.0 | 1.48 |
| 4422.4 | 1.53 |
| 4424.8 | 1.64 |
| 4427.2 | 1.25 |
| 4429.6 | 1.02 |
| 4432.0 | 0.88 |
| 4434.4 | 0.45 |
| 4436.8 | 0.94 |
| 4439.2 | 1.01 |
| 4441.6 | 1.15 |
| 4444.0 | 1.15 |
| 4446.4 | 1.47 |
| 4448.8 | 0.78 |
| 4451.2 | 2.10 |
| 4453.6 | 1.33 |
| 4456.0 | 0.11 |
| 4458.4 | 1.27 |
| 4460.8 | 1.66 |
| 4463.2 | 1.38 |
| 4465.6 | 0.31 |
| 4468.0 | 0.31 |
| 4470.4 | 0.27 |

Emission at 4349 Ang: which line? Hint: [O II]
